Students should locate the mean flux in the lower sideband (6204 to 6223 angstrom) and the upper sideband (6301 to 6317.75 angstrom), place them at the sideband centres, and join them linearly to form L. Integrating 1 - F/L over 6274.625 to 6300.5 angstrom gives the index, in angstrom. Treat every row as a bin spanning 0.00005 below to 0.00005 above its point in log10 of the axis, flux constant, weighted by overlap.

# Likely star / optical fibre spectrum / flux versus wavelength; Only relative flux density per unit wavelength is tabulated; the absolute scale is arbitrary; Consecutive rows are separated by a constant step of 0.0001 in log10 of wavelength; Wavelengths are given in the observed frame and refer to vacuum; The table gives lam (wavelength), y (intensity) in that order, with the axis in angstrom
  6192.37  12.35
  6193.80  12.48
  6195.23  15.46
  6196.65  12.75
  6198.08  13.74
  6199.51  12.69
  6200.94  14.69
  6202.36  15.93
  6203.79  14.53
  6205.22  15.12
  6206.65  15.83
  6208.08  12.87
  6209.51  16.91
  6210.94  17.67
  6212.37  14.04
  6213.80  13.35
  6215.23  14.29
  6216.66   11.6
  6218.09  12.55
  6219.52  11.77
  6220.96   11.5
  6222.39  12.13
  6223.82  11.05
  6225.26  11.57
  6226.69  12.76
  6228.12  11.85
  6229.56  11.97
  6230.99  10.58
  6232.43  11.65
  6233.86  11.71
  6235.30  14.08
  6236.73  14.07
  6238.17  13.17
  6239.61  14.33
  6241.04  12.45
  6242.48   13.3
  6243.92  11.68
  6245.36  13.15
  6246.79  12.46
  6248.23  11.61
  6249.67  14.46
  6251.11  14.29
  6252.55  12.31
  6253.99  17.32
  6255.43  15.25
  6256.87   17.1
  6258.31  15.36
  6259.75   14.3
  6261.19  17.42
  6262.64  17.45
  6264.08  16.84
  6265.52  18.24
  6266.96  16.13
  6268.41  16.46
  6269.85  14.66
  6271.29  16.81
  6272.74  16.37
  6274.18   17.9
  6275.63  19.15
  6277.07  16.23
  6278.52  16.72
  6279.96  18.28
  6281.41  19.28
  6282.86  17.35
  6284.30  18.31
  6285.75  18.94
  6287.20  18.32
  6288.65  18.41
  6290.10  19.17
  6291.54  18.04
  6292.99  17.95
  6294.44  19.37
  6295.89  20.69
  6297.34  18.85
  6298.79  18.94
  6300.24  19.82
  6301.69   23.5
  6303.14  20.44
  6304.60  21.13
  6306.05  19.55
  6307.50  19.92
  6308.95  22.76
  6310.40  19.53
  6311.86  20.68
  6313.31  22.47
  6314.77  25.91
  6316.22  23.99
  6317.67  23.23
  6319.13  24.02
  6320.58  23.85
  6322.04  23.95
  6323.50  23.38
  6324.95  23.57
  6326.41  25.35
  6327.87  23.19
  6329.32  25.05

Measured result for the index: 2.0 angstrom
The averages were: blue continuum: 13.8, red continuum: 21.9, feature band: 18.5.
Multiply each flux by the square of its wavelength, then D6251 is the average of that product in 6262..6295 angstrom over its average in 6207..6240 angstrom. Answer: 1.39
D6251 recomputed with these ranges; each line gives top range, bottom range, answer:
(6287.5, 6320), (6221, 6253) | 1.69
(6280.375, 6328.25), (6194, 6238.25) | 1.62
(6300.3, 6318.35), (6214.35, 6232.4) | 1.88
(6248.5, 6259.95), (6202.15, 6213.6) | 1.00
